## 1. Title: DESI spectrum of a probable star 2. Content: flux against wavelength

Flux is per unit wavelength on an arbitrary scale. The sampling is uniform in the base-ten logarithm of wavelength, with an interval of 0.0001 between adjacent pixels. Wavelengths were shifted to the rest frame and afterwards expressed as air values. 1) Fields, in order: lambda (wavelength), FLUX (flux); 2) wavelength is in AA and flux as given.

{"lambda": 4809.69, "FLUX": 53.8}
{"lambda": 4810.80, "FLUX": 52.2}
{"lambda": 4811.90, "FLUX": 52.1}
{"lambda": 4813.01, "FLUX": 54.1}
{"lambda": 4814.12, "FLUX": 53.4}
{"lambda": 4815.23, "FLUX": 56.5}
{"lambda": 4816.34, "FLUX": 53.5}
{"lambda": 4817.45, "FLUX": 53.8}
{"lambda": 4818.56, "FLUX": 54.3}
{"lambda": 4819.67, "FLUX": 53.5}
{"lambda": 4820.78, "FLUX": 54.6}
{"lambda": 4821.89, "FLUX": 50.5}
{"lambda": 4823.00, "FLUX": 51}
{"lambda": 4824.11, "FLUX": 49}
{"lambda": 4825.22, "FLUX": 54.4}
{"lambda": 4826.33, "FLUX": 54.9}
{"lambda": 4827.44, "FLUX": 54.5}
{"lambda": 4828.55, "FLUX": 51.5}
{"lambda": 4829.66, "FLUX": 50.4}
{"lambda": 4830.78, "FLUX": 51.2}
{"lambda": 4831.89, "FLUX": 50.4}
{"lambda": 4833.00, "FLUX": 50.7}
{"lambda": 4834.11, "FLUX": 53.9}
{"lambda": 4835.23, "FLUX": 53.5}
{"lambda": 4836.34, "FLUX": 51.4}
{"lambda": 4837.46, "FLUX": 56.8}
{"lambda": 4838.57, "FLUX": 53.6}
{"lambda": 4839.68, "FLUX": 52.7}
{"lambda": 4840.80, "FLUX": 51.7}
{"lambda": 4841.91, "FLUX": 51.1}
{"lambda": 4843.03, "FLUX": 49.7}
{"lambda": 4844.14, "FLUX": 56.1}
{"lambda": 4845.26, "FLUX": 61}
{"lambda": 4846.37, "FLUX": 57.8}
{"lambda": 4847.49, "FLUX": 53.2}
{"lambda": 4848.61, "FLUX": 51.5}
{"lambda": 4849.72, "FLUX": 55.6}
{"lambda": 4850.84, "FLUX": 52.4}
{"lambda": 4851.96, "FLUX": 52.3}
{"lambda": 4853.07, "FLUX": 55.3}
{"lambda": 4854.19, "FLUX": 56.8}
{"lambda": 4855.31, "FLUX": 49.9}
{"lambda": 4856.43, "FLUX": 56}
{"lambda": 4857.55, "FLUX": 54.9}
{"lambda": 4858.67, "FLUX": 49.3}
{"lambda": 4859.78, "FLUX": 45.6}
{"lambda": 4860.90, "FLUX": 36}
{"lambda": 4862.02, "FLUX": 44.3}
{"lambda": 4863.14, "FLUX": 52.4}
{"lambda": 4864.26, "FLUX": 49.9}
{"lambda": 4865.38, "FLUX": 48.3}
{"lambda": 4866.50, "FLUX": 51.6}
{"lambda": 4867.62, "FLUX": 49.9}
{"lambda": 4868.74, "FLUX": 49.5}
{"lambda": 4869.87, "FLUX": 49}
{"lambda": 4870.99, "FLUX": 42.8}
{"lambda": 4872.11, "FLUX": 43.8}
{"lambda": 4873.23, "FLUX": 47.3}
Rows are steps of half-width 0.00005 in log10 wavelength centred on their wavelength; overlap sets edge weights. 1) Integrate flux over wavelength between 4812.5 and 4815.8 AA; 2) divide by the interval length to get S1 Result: 54.6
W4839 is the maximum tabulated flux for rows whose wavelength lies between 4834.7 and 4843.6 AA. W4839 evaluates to 56.8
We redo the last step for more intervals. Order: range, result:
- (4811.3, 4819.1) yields 56.5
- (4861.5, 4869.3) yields 52.4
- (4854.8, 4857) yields 56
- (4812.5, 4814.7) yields 54.1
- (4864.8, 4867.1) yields 51.6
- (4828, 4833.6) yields 51.5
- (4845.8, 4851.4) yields 57.8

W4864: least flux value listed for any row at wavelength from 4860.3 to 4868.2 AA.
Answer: 36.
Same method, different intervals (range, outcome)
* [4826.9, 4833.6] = 50.4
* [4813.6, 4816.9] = 53.4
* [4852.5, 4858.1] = 49.9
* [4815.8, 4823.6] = 50.5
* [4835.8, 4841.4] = 51.4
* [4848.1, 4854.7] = 51.5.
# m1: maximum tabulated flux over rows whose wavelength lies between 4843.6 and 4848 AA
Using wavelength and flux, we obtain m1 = 61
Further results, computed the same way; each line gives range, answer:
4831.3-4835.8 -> 53.9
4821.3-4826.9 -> 54.9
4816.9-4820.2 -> 54.3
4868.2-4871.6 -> 49.5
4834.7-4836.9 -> 53.5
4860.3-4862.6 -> 44.3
